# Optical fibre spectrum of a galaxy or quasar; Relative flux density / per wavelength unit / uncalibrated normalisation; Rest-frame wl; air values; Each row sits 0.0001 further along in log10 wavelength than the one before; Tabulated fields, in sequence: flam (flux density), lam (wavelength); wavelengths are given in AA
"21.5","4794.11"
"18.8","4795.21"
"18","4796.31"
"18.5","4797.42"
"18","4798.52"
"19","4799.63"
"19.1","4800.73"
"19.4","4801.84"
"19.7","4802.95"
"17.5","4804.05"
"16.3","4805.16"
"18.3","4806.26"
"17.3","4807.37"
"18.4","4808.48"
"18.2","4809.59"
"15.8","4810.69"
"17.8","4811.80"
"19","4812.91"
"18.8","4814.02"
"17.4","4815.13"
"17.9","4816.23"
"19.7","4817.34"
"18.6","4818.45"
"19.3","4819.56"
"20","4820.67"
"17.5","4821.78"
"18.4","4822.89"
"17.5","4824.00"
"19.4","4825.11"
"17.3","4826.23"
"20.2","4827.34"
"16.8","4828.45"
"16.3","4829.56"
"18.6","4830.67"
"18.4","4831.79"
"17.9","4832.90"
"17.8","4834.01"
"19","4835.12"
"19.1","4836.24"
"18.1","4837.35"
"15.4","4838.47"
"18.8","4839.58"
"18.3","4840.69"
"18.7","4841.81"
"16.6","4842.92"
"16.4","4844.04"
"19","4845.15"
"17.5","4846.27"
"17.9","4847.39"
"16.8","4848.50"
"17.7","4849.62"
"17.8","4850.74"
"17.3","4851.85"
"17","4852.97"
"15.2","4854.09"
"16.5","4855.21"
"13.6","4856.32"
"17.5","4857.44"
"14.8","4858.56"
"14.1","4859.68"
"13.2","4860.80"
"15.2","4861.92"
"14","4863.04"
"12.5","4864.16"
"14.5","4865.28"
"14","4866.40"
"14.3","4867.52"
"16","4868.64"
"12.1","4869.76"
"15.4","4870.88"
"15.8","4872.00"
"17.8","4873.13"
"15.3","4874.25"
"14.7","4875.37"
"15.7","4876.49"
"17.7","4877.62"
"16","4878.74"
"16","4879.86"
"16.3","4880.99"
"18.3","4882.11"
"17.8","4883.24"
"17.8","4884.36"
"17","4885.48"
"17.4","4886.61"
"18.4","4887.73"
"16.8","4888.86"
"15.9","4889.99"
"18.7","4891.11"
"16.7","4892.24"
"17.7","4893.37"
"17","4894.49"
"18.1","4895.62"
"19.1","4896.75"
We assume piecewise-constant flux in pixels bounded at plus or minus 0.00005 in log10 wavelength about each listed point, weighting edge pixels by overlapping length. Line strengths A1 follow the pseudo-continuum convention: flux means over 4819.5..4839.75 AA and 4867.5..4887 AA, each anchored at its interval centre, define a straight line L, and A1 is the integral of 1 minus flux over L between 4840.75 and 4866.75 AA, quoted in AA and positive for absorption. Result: 1.7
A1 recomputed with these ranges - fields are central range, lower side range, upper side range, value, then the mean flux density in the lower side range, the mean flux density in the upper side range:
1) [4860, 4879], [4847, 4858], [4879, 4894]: 2.3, 16.7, 17.3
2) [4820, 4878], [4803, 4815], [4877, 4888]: 2.7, 17.8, 17.2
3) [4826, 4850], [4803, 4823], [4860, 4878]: -1.7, 18.2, 14.8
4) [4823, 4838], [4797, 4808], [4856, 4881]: -1.1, 18.3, 15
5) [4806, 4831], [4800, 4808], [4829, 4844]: -0.2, 18.2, 17.9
